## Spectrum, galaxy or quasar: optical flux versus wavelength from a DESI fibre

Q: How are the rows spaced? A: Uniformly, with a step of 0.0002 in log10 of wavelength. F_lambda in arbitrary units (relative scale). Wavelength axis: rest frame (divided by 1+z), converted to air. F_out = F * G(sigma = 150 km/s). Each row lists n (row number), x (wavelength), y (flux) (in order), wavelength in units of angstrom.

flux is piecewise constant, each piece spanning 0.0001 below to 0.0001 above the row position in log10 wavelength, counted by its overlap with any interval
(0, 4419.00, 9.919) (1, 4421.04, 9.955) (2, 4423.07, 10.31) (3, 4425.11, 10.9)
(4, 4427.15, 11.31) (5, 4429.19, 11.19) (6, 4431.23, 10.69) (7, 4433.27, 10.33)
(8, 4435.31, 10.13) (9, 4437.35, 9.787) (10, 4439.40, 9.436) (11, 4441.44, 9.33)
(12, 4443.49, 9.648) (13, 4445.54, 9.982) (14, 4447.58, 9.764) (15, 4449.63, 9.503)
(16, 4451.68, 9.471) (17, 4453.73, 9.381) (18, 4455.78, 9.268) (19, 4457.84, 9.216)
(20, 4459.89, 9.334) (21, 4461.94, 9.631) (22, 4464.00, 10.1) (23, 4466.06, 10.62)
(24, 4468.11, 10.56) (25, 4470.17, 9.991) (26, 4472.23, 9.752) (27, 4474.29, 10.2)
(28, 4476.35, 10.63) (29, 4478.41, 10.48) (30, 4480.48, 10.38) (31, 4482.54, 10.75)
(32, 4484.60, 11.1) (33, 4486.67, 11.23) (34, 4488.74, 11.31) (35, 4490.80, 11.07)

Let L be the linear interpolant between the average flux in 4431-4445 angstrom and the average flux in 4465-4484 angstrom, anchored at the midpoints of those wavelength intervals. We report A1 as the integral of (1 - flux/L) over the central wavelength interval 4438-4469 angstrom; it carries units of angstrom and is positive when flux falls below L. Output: 1.3 angstrom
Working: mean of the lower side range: 9.86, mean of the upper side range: 10.4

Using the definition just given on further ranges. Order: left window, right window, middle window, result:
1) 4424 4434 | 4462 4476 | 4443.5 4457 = 1.2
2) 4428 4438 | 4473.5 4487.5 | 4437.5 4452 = 1.3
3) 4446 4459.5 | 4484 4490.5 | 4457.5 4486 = 0.5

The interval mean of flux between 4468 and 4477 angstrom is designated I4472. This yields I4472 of 10.2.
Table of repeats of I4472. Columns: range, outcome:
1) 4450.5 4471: 9.75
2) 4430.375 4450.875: 9.85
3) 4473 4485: 10.5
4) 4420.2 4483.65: 10.1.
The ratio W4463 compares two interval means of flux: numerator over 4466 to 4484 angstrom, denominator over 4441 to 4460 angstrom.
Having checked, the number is 1.09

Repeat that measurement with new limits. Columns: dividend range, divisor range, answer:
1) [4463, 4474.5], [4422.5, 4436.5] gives 0.95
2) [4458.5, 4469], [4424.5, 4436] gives 0.93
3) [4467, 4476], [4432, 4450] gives 1.04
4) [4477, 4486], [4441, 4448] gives 1.10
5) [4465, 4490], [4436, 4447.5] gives 1.10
